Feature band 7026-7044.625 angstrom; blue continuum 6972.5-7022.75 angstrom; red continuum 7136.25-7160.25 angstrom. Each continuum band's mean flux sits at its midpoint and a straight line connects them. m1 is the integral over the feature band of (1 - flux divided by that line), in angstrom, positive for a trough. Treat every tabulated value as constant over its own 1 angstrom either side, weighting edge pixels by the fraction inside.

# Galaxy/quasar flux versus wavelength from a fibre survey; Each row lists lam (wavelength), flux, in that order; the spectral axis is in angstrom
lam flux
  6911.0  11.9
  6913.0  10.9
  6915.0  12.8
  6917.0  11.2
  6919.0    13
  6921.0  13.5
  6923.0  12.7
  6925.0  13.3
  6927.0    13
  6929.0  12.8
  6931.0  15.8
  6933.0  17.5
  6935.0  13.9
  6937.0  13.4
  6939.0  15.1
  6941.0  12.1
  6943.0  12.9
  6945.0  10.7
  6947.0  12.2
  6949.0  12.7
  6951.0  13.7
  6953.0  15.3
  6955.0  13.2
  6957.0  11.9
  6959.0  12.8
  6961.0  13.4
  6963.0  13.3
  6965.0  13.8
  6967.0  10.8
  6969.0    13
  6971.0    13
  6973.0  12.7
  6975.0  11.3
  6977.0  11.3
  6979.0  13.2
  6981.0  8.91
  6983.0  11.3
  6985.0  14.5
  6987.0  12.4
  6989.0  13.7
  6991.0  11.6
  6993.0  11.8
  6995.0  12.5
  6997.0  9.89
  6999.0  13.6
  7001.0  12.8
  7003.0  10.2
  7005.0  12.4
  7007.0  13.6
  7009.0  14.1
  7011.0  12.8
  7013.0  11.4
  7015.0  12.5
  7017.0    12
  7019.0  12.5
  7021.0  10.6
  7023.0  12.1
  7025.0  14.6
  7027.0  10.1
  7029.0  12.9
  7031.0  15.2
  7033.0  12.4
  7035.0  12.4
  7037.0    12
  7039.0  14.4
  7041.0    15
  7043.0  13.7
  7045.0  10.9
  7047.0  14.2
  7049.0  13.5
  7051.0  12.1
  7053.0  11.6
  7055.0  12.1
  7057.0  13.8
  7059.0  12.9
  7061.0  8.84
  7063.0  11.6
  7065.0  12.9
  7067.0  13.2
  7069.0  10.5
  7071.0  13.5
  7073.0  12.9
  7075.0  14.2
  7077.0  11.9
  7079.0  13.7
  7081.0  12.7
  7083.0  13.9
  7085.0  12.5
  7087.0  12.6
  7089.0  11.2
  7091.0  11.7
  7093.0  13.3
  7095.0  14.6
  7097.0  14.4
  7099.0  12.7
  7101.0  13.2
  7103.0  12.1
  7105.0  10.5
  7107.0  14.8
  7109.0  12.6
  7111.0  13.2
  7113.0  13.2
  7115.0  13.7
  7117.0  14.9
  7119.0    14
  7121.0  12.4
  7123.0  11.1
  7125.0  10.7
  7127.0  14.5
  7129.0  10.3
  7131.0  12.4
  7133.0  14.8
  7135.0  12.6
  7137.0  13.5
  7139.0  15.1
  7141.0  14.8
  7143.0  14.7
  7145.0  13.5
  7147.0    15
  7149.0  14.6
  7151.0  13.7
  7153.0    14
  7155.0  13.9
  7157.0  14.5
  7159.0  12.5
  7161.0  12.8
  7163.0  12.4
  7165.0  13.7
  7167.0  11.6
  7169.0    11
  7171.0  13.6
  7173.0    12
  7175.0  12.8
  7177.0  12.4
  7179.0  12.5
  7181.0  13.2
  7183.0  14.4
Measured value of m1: -0.6 angstrom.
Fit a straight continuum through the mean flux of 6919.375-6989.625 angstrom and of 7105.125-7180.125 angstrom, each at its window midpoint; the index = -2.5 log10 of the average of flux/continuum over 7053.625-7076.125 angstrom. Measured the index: 0.06 mag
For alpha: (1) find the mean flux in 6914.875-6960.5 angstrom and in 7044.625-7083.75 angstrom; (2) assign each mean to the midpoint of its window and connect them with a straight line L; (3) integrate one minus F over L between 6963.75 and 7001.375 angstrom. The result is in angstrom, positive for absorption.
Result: 2.4 angstrom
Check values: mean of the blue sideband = 13.3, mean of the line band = 12.2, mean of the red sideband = 12.6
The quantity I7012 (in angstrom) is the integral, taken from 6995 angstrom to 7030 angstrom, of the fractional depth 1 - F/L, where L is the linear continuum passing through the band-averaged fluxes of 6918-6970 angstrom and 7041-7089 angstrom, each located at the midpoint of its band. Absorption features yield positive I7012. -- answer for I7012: 1.8 angstrom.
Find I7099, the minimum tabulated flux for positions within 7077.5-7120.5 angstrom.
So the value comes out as 10.5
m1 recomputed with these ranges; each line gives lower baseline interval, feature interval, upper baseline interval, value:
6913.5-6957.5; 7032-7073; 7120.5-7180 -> 1.9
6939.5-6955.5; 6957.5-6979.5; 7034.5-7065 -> 0.5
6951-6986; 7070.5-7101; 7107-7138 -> -0.4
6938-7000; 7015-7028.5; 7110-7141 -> 0.7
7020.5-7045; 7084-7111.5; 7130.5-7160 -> 1.5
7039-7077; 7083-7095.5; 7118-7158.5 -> 0.3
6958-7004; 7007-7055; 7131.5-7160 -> 0.2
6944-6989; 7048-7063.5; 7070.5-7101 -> 1.0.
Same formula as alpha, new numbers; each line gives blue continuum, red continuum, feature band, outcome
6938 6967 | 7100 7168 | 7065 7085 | 0.4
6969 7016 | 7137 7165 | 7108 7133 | 1.4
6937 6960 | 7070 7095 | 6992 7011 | 0.9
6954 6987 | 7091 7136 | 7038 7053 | -0.7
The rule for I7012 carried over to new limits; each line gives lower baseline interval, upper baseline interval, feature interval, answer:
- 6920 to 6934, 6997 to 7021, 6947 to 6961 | 0.3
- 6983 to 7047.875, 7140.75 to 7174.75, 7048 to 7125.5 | 1.8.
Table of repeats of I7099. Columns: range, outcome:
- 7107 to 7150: 10.3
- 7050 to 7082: 8.84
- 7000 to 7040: 10.1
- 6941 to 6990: 8.91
